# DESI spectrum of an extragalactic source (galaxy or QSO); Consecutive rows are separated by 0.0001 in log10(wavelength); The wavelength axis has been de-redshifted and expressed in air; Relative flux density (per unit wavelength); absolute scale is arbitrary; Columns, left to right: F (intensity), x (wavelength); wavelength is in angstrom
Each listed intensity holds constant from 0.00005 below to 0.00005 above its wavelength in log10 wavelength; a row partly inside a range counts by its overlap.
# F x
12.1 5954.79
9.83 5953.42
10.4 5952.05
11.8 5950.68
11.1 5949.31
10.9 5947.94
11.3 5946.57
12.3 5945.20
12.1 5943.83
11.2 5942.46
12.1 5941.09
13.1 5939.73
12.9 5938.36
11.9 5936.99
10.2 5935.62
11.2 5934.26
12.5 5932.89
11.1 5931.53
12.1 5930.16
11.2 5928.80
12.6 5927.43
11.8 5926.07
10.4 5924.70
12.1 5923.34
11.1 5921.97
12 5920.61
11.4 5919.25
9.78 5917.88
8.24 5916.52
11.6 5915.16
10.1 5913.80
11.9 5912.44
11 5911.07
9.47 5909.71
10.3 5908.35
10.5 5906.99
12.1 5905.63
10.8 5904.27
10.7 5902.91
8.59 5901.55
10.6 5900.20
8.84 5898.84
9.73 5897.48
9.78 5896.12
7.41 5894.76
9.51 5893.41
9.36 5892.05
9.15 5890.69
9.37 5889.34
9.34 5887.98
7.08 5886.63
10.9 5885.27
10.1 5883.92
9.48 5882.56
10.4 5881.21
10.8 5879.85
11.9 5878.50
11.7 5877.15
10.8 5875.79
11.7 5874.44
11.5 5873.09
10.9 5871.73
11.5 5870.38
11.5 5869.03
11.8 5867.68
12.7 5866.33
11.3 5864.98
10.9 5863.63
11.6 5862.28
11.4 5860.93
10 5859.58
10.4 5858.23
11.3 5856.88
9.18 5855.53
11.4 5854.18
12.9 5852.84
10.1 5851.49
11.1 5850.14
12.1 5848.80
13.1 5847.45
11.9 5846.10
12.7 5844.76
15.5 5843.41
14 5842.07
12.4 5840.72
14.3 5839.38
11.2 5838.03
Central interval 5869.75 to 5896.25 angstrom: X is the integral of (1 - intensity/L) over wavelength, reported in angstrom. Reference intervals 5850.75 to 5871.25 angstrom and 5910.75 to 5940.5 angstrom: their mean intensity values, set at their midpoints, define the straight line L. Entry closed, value 2.6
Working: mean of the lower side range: 11.2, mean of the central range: 10.1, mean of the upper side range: 11.4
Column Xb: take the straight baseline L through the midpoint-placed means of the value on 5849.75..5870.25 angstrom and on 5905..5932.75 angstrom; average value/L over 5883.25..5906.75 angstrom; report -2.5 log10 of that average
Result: 0.156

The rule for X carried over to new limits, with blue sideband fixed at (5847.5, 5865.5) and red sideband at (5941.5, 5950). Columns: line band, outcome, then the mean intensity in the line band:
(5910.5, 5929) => 0.49 angstrom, 11.1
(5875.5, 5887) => 0.82 angstrom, 10.4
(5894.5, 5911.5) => 1.93 angstrom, 10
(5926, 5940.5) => -0.55 angstrom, 11.9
